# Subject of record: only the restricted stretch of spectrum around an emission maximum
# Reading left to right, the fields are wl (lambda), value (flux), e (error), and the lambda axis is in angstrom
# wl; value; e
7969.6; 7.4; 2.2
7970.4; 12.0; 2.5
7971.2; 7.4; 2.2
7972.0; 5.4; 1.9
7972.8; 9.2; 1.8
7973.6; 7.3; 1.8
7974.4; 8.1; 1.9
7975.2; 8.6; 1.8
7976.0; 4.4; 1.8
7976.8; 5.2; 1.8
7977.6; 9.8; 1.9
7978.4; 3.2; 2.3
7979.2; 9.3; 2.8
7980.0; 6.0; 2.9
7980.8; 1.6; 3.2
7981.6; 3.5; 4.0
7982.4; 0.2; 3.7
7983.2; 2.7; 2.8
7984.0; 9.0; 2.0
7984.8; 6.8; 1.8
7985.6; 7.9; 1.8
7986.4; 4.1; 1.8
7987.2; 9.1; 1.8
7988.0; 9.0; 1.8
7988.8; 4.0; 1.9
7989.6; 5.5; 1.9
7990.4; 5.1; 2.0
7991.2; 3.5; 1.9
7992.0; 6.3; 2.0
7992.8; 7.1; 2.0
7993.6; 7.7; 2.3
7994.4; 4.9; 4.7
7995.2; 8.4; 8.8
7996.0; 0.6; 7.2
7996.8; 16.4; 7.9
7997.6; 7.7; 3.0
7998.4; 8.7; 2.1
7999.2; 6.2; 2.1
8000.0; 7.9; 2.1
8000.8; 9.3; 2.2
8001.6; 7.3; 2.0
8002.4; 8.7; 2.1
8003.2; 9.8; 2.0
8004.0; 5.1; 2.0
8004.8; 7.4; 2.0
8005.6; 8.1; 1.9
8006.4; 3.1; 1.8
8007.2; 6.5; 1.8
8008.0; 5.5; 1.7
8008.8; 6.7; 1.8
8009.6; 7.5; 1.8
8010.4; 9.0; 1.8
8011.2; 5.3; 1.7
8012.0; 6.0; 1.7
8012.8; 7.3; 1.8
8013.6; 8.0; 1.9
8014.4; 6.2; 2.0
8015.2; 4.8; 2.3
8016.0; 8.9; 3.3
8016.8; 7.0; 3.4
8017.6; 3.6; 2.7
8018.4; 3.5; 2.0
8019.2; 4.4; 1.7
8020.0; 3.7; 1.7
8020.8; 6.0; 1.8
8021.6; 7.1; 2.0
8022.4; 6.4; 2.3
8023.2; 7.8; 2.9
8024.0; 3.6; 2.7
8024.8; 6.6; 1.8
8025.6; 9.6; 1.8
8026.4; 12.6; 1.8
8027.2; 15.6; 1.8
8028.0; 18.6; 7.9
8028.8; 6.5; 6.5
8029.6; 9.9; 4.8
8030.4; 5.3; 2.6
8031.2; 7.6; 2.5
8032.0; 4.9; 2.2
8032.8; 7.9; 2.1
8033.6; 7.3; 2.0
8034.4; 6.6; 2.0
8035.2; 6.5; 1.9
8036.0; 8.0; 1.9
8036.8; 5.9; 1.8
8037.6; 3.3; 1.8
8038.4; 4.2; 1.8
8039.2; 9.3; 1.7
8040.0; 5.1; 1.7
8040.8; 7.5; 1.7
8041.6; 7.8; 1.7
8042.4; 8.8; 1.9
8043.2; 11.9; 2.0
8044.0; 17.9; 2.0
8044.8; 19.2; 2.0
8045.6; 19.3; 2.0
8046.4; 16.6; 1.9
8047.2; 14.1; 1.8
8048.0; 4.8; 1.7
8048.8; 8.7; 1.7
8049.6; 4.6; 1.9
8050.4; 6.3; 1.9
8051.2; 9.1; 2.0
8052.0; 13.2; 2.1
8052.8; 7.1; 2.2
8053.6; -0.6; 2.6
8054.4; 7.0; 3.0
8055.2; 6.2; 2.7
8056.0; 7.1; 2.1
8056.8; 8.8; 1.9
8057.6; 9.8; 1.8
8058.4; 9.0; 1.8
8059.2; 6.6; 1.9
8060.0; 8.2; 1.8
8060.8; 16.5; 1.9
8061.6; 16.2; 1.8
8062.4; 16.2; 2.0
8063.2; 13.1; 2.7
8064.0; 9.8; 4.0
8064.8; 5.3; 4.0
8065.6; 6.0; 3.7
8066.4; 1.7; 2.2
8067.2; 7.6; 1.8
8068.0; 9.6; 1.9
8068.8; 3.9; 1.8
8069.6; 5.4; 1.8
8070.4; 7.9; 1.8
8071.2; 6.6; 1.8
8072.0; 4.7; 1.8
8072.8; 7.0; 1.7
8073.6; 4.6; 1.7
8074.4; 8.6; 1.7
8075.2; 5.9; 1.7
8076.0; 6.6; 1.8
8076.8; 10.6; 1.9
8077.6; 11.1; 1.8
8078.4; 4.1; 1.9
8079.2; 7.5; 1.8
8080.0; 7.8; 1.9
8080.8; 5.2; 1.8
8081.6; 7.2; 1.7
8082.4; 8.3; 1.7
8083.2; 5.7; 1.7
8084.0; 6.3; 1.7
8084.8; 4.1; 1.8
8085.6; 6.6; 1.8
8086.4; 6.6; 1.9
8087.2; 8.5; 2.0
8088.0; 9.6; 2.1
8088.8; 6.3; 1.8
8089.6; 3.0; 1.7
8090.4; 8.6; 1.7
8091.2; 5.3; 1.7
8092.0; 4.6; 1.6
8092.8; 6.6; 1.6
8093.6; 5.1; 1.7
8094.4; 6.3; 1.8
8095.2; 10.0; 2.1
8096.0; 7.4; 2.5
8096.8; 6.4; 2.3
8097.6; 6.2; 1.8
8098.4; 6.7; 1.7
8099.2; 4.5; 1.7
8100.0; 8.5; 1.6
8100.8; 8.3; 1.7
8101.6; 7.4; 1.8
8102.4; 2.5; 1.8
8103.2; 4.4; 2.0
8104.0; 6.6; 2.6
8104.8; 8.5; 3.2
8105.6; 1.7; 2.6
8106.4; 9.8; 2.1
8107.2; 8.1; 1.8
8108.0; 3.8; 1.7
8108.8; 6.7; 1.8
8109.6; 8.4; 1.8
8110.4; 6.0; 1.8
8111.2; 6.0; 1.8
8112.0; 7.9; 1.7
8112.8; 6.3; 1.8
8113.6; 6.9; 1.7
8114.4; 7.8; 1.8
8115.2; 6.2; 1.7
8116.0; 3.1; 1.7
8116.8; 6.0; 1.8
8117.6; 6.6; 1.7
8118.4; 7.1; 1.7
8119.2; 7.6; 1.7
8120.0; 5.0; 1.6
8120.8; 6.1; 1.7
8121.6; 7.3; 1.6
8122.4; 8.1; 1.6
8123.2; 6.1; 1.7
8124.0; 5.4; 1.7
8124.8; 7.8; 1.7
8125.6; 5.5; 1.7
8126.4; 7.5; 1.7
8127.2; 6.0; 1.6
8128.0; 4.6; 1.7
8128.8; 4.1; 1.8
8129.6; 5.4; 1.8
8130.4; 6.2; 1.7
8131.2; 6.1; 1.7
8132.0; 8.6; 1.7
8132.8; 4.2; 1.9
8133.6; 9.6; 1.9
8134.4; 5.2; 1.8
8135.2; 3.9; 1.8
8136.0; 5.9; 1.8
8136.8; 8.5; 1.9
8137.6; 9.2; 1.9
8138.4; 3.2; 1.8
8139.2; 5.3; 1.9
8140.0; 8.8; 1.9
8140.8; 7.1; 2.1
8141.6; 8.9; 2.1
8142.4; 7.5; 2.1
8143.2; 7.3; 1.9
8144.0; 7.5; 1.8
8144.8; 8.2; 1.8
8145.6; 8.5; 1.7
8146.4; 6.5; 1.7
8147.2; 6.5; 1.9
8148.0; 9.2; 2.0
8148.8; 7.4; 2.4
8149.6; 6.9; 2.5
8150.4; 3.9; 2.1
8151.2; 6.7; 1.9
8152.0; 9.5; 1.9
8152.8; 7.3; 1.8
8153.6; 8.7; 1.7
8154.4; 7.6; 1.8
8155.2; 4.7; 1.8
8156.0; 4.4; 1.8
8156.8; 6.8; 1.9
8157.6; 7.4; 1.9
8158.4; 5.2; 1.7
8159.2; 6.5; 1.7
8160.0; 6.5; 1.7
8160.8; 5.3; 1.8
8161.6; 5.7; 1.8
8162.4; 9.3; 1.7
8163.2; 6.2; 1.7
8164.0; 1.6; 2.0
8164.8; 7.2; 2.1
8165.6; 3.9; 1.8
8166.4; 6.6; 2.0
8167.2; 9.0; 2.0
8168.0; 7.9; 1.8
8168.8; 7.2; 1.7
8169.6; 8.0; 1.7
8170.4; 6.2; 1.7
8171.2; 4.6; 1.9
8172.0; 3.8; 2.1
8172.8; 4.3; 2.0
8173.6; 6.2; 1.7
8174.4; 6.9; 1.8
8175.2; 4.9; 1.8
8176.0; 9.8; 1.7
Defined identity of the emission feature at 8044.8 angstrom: [S II]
